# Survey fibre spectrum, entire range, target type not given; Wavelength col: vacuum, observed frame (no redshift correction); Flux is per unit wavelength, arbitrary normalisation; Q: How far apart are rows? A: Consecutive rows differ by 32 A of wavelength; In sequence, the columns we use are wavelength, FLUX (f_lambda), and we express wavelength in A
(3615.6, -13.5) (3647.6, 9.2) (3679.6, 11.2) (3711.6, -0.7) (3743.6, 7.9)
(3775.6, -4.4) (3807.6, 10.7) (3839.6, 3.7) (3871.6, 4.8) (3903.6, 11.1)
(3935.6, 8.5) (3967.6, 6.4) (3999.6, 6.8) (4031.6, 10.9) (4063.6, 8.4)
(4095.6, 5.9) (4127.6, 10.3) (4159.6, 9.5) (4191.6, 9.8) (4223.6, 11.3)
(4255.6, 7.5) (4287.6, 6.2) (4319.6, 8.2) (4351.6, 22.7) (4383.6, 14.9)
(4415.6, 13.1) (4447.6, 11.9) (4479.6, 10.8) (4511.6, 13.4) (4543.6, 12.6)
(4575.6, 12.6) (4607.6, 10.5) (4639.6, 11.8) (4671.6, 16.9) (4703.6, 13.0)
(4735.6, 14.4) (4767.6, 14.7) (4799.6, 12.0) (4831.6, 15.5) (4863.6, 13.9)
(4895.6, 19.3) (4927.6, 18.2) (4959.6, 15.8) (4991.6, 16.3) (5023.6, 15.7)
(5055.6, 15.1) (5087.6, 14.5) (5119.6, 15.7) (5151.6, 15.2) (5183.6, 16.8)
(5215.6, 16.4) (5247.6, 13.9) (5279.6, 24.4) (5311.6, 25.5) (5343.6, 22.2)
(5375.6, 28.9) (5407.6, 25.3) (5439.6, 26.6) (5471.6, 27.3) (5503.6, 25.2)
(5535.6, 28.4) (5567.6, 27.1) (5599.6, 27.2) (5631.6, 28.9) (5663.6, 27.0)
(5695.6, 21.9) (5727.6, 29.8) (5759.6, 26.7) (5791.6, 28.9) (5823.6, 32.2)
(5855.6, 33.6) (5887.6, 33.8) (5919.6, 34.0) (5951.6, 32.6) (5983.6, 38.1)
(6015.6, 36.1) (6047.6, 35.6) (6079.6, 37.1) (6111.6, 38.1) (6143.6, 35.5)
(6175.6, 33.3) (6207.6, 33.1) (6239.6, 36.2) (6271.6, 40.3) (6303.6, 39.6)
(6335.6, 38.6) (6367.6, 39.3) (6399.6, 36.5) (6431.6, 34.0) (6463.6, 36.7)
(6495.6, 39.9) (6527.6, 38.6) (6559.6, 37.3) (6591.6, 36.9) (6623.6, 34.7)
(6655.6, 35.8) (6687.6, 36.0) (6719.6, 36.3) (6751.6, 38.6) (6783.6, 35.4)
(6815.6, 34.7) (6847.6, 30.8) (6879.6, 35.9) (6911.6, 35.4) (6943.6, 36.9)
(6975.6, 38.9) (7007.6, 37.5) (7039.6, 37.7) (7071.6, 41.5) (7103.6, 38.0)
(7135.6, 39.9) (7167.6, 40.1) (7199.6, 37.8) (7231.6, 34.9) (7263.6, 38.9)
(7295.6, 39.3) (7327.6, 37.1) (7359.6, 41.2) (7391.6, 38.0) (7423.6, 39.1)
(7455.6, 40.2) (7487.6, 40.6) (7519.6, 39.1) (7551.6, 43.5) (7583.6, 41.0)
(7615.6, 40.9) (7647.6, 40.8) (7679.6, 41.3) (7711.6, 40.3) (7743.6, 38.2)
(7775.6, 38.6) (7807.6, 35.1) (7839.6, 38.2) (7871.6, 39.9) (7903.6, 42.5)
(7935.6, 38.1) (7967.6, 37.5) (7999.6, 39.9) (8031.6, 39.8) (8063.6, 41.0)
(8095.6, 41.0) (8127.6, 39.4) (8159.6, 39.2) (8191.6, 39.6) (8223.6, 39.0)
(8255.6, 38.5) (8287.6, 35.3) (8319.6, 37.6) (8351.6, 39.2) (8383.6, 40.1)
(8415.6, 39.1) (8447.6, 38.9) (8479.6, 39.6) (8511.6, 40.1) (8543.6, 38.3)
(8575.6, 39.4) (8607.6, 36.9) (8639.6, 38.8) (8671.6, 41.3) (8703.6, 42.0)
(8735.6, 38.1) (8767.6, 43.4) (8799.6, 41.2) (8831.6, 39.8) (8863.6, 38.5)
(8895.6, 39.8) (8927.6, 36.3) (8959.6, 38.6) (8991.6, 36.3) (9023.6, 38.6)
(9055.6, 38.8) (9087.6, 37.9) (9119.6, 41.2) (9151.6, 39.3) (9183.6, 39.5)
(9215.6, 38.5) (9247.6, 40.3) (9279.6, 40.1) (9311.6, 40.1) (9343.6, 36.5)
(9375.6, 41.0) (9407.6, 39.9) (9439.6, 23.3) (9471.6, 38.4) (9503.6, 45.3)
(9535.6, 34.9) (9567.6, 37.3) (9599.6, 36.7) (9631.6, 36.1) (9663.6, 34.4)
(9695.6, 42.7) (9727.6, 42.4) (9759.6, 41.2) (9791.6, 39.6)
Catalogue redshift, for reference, 0.32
